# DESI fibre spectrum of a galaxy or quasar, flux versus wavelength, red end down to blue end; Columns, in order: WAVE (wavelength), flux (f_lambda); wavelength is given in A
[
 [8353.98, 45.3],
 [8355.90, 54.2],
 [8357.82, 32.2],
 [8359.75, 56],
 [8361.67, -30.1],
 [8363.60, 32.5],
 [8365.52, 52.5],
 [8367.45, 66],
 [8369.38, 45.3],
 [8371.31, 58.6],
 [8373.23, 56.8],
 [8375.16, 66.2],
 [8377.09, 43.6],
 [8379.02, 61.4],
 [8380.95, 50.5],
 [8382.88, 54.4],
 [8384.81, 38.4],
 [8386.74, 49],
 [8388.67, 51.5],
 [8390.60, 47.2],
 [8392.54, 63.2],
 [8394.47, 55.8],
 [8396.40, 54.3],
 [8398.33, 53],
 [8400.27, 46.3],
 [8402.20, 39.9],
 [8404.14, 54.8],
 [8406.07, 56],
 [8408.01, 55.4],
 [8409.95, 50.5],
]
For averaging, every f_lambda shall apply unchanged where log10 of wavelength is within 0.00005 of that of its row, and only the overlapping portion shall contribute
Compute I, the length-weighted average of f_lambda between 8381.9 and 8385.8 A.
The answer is 46.4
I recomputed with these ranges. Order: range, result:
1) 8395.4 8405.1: 49.7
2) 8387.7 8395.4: 54.4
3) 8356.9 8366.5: 28.7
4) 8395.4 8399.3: 53.7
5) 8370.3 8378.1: 56.3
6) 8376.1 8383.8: 52.5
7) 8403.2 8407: 55.5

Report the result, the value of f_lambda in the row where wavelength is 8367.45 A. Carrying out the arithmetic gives 66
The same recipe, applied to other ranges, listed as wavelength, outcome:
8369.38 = 45.3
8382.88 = 54.4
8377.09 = 43.6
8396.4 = 54.3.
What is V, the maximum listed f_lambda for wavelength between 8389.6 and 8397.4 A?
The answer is 63.2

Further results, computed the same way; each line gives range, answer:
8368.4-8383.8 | 66.2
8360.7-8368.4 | 66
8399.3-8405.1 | 54.8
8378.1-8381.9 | 61.4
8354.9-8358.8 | 54.2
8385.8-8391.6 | 51.5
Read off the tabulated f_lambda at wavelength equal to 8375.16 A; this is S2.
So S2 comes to 66.2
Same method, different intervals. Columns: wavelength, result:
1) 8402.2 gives 39.9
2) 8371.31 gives 58.6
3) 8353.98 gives 45.3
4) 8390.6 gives 47.2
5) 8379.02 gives 61.4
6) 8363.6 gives 32.5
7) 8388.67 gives 51.5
